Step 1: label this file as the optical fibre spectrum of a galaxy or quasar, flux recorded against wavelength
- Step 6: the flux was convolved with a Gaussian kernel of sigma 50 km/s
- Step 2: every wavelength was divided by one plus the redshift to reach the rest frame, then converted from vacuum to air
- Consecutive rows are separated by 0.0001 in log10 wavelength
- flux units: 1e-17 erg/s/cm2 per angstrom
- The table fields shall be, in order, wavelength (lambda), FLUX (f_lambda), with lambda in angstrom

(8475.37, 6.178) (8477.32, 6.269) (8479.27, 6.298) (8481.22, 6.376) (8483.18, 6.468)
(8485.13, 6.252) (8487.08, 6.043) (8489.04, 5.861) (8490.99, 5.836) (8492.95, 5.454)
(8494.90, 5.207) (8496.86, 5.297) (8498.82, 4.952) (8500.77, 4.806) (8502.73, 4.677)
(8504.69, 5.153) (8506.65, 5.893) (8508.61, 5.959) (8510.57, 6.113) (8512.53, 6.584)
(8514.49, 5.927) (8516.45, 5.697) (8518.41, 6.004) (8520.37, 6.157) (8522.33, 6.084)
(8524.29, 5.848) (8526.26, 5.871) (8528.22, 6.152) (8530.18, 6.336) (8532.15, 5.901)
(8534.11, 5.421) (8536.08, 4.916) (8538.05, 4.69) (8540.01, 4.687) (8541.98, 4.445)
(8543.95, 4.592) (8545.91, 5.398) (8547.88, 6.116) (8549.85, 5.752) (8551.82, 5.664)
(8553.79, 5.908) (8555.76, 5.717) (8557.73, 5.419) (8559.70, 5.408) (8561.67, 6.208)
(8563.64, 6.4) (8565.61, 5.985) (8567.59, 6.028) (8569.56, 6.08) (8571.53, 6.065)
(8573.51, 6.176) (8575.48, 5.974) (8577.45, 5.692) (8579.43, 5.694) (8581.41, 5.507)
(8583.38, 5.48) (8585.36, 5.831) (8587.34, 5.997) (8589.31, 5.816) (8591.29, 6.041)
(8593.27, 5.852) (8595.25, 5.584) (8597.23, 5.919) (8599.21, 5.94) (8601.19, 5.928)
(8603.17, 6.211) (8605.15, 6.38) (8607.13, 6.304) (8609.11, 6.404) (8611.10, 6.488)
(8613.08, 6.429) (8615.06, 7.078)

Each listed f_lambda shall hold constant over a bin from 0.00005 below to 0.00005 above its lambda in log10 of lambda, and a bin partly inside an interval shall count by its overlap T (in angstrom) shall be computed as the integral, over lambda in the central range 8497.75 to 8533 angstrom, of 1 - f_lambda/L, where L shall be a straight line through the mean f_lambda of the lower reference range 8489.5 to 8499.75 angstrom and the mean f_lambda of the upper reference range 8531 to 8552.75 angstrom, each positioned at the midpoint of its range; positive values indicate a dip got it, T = -3.1 angstrom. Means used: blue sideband 5.38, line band 5.78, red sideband 5.24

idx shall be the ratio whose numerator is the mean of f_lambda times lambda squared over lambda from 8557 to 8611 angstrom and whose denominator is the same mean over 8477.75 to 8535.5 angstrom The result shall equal 1.04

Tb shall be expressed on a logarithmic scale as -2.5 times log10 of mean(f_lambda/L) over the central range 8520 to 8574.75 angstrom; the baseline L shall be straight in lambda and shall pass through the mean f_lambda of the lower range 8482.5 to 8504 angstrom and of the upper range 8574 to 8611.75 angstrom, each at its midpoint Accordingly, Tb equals 0.01 mag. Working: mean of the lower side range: 5.51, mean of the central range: 5.69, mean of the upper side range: 5.95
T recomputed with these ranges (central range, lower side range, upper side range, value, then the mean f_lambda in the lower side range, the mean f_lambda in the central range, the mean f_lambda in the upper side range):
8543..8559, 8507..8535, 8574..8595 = 0.90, 6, 5.57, 5.79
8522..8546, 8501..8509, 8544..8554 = 0.60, 5.32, 5.39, 5.65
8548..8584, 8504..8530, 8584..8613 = 1.03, 5.98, 5.85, 6.05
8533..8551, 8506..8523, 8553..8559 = 2.07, 6.05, 5.12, 5.66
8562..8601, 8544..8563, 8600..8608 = 0.43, 5.69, 5.9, 6.2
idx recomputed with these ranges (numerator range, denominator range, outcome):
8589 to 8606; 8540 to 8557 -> 1.12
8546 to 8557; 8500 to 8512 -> 1.07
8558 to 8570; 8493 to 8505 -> 1.20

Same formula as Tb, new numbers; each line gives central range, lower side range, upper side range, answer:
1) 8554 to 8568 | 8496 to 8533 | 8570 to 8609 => 0.00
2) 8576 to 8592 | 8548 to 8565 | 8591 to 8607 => 0.03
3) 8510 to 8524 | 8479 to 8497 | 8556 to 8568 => -0.03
